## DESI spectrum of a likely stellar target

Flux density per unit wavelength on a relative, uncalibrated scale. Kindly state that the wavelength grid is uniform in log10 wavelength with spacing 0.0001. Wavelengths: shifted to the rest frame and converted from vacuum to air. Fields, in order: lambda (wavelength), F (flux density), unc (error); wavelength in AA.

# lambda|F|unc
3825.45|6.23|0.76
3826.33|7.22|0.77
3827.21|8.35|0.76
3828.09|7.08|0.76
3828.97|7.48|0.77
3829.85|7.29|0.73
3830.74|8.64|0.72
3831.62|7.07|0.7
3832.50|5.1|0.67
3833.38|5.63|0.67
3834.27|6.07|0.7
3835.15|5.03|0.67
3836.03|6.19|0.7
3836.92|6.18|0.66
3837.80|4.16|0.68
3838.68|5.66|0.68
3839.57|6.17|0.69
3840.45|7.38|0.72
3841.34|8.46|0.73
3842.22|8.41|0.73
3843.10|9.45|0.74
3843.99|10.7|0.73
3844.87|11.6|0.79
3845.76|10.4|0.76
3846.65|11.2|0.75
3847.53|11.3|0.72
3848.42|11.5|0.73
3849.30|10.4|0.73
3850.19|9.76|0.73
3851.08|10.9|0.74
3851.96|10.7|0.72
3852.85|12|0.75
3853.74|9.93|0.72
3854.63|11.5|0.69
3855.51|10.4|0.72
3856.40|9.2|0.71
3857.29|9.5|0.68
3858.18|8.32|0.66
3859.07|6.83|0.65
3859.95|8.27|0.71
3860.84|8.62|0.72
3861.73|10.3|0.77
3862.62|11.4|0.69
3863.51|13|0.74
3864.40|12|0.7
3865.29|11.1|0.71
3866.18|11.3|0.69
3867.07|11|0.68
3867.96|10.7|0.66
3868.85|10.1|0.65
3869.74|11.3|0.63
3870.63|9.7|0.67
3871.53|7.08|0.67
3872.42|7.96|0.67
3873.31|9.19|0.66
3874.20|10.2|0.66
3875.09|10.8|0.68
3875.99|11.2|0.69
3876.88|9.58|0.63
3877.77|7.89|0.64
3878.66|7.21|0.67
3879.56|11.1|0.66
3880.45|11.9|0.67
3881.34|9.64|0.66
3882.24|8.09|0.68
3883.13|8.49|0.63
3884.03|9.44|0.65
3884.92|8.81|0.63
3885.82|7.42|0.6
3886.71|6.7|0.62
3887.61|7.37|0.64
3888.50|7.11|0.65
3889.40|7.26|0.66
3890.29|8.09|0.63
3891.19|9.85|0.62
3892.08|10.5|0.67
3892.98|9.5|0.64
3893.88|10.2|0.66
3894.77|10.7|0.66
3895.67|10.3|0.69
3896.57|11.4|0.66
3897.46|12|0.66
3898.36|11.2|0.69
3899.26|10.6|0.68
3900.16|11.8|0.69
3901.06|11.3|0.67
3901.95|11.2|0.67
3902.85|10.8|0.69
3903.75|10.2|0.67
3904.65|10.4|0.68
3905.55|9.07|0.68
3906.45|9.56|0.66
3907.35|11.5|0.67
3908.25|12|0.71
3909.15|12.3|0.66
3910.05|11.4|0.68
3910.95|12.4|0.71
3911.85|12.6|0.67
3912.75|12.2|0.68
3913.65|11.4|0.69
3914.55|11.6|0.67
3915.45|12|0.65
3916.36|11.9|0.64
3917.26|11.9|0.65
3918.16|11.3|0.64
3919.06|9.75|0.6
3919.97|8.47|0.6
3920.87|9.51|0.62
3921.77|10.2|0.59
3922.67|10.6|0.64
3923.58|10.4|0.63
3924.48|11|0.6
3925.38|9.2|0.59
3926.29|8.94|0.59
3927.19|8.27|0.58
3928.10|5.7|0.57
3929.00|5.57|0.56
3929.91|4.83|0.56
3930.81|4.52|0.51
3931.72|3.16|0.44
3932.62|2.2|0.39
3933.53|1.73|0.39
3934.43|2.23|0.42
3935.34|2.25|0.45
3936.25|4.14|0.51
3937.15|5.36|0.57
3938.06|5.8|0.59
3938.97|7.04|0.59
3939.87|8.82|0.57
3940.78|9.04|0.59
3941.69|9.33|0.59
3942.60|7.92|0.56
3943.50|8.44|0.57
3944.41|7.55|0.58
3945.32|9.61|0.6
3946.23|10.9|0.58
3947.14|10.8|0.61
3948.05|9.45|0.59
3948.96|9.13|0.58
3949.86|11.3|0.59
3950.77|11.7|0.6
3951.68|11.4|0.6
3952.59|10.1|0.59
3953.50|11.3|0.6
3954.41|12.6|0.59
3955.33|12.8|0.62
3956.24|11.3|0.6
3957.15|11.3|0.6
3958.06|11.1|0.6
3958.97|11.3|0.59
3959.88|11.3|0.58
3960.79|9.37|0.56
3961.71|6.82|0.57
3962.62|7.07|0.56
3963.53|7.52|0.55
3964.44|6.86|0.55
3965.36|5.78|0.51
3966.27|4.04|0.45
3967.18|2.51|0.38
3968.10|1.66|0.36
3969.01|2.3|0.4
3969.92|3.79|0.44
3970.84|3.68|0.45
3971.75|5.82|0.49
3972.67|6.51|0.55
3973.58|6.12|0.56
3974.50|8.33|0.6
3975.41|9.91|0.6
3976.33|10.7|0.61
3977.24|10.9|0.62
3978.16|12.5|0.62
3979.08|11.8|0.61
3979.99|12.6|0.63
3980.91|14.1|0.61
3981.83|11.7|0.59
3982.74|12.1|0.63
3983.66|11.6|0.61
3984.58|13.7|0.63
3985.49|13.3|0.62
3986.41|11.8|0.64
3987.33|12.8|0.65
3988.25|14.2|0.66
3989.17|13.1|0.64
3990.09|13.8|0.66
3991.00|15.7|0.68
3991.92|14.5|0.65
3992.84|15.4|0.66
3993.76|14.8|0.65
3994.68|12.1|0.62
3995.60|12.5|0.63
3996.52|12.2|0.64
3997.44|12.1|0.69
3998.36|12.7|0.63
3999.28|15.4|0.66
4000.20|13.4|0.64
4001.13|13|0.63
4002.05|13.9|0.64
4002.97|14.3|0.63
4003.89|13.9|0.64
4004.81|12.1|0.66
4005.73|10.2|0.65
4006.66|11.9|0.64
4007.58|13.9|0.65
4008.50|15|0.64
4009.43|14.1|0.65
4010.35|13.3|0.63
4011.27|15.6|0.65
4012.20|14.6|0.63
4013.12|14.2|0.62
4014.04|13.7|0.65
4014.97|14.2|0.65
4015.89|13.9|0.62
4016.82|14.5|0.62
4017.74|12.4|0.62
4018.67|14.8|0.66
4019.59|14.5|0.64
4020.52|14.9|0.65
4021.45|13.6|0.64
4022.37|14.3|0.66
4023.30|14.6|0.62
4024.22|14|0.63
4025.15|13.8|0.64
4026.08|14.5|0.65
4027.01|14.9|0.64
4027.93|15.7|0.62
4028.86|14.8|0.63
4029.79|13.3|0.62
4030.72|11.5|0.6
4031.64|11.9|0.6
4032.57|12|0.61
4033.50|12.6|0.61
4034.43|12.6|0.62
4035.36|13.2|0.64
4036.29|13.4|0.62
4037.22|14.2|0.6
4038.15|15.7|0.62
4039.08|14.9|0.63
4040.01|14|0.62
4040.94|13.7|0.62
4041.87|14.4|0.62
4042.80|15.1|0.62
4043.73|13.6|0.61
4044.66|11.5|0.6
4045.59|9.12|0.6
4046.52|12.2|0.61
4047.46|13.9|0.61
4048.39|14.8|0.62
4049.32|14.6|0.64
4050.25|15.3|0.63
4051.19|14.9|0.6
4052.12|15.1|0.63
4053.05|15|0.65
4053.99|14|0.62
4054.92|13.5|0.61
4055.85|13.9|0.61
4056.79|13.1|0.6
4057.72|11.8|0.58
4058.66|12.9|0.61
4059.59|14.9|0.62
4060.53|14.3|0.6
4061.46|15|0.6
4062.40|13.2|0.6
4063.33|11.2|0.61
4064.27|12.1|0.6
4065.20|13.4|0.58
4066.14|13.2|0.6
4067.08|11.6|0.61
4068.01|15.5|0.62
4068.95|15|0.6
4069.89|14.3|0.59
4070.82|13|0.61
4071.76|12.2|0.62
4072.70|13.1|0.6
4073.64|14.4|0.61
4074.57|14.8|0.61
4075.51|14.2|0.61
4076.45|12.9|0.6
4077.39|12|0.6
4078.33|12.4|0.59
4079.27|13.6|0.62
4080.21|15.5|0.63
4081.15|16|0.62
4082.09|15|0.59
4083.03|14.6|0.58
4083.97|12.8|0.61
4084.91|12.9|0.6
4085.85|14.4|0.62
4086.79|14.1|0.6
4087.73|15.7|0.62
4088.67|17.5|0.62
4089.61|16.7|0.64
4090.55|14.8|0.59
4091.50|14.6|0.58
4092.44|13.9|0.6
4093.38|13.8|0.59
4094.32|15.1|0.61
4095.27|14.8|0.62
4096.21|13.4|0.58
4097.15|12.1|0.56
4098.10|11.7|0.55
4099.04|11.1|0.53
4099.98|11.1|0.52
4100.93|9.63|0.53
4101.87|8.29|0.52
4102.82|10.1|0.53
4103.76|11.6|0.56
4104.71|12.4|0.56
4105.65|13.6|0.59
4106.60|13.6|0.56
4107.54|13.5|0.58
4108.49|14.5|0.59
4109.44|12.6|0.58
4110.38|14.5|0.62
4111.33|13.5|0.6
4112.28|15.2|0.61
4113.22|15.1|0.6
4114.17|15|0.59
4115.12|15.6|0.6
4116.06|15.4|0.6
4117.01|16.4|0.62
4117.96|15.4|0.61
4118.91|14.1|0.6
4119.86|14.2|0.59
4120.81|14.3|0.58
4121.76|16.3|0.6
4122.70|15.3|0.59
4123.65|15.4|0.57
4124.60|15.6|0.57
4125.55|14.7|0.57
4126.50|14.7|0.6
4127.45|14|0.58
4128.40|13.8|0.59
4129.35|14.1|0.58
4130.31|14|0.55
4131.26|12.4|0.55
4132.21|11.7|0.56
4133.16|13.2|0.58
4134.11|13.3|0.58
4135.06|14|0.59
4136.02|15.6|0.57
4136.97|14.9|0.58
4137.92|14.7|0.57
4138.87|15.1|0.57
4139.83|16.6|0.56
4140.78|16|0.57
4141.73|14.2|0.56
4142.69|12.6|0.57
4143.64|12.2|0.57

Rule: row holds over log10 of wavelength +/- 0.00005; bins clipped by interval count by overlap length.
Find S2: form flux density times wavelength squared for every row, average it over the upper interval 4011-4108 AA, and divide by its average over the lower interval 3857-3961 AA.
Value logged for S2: 1.55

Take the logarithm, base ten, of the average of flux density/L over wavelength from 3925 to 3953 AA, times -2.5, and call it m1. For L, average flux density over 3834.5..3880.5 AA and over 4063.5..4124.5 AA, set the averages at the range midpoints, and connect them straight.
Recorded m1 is 0.45 mag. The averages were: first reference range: 9.51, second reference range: 13.8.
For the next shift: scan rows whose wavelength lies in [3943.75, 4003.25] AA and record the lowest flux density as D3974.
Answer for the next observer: 1.66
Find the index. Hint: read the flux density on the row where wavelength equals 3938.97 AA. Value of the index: 7.04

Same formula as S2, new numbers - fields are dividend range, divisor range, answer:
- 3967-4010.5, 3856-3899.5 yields 1.26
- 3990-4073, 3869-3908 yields 1.52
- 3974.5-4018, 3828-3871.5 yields 1.55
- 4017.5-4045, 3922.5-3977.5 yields 1.87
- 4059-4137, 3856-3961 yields 1.61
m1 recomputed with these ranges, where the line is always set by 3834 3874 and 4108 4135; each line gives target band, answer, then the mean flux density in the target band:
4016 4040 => -0.098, 13.9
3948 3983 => 0.269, 8.97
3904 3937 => 0.207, 8.75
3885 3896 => 0.158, 8.74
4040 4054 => -0.063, 13.8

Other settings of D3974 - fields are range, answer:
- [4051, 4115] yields 8.29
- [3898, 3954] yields 1.73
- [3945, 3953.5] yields 9.13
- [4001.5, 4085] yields 9.12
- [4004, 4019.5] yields 10.2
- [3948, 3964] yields 6.82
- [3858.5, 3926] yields 6.7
